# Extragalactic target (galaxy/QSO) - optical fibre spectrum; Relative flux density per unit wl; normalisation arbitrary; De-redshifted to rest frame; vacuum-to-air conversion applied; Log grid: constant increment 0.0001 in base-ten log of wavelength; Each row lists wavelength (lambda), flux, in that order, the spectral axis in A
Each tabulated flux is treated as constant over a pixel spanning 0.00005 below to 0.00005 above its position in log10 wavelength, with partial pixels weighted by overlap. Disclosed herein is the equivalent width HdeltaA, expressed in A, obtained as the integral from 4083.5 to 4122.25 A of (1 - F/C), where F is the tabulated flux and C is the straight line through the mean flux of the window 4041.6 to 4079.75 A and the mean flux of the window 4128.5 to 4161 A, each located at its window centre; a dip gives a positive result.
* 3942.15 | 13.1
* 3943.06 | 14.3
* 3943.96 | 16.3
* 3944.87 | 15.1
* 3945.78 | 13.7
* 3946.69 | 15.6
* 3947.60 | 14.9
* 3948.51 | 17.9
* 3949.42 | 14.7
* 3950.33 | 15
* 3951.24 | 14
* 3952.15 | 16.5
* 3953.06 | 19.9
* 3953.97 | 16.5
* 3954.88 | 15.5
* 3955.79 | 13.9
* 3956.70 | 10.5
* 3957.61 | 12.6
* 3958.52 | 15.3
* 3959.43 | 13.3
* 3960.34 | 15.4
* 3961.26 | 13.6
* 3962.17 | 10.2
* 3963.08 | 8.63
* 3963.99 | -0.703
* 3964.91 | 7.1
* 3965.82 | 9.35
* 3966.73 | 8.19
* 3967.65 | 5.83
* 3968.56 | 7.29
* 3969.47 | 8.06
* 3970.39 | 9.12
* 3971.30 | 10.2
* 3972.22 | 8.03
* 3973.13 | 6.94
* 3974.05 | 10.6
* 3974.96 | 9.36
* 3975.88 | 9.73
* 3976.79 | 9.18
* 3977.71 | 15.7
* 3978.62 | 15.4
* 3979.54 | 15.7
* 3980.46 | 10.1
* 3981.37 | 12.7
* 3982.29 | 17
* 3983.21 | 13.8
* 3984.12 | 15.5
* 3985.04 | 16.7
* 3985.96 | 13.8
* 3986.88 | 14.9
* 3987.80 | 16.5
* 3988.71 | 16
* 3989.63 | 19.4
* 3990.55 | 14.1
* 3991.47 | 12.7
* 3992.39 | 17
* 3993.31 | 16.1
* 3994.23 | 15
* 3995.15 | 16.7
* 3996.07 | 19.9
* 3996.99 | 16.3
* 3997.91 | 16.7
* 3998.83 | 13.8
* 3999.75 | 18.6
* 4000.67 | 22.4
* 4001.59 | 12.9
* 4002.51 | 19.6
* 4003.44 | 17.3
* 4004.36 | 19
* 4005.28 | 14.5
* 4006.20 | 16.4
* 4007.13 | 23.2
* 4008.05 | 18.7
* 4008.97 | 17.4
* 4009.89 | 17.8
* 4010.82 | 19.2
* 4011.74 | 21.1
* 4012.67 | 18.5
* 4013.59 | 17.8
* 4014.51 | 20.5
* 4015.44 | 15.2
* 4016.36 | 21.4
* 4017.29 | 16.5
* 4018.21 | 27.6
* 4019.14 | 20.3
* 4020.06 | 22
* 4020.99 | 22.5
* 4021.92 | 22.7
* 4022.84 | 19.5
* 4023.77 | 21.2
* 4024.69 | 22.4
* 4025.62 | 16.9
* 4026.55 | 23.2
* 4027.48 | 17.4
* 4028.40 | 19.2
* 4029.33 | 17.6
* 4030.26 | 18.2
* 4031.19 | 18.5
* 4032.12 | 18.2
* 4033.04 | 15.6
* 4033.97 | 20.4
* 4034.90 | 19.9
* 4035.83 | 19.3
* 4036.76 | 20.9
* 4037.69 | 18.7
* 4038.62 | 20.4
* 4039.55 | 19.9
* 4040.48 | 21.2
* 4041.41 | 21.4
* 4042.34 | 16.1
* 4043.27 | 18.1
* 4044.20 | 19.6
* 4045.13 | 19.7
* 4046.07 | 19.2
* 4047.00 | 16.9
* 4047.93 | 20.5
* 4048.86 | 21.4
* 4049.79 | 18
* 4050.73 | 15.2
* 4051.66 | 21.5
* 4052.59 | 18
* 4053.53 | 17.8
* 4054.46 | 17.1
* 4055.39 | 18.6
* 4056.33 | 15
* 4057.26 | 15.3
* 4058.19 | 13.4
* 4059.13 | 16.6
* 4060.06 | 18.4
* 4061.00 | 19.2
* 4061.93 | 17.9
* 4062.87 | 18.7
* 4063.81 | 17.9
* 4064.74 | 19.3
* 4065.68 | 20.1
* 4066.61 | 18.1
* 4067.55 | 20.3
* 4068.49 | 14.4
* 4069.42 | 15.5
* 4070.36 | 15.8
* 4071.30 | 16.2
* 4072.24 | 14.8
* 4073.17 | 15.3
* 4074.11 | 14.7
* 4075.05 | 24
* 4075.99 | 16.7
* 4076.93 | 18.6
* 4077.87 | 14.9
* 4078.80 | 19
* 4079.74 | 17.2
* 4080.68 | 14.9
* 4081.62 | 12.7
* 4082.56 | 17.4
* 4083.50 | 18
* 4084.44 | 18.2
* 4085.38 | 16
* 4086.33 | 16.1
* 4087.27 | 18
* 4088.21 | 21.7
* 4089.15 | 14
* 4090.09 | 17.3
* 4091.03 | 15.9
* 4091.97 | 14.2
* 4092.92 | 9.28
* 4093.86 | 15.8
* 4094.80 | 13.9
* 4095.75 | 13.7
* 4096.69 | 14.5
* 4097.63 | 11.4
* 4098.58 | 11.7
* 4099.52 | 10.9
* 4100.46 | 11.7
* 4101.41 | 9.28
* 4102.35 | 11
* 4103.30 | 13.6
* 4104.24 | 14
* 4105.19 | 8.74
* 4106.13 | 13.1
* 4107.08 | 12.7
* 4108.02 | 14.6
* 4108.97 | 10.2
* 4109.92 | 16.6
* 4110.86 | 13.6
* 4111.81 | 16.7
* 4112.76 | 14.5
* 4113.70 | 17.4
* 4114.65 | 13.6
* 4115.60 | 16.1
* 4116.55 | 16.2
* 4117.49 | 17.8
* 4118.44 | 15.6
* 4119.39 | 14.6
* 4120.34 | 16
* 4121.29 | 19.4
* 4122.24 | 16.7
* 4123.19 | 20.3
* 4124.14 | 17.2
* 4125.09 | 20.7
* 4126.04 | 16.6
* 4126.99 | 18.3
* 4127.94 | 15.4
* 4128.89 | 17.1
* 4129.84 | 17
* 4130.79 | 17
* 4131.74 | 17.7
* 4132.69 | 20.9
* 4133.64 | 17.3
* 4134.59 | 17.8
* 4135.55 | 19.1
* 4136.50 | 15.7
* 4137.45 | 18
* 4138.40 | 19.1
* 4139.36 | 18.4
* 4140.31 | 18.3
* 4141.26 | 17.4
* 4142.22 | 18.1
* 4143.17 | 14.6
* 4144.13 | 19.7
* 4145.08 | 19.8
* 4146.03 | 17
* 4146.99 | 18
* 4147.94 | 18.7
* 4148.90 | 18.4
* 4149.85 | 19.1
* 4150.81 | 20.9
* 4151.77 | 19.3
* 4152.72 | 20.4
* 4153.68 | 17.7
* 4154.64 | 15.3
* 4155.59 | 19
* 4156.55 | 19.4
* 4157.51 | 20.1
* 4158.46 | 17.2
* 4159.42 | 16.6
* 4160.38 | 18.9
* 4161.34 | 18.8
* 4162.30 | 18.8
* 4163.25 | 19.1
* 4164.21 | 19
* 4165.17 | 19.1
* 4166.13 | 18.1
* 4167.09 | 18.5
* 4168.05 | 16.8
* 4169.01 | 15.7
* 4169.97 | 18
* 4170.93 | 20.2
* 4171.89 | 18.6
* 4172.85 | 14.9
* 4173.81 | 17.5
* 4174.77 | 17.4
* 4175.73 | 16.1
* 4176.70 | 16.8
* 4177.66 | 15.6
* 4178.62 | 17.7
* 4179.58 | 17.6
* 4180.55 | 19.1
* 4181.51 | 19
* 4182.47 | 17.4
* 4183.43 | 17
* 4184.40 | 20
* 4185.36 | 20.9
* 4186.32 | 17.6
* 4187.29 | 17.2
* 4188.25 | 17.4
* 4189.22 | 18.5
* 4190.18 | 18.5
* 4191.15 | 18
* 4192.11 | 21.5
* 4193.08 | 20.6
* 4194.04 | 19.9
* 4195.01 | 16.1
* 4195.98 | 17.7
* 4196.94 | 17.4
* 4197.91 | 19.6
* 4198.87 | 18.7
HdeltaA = 7.3 A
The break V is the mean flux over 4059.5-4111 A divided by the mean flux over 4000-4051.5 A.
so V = 0.80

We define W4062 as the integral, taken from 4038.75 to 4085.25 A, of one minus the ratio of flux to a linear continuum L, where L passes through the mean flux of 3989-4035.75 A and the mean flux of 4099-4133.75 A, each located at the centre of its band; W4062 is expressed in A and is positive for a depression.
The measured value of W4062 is -1.8 A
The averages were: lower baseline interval 18.6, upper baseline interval 15.4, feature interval 17.7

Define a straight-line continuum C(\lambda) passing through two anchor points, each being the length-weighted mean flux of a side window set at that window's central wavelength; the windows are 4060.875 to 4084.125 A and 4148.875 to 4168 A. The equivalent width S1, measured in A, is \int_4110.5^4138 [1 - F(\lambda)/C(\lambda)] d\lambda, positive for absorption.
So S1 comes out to 1.6 A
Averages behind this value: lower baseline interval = 17.2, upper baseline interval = 18.6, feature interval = 17.1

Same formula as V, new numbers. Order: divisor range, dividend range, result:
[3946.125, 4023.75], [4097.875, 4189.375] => 1.12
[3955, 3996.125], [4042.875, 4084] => 1.42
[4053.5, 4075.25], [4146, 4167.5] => 1.08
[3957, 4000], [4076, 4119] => 1.16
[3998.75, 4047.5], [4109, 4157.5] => 0.91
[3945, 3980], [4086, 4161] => 1.37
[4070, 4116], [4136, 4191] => 1.22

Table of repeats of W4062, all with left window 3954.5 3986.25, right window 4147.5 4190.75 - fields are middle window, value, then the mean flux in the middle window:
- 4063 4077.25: -2.7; 17.5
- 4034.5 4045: -4.6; 19.6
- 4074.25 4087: -1.8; 17.1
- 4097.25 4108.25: 2.8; 11.8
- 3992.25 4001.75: -3.8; 17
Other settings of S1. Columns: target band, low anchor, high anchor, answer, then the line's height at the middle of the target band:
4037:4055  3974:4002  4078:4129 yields -4.62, 15.1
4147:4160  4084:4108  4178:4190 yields -1.45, 16.7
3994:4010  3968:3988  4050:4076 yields -4.81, 13.5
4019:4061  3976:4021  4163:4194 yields -4.03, 17.3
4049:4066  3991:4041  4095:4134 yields -0.44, 17.3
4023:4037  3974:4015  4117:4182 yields -2.24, 16.6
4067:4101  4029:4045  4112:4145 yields 4.75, 18.2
